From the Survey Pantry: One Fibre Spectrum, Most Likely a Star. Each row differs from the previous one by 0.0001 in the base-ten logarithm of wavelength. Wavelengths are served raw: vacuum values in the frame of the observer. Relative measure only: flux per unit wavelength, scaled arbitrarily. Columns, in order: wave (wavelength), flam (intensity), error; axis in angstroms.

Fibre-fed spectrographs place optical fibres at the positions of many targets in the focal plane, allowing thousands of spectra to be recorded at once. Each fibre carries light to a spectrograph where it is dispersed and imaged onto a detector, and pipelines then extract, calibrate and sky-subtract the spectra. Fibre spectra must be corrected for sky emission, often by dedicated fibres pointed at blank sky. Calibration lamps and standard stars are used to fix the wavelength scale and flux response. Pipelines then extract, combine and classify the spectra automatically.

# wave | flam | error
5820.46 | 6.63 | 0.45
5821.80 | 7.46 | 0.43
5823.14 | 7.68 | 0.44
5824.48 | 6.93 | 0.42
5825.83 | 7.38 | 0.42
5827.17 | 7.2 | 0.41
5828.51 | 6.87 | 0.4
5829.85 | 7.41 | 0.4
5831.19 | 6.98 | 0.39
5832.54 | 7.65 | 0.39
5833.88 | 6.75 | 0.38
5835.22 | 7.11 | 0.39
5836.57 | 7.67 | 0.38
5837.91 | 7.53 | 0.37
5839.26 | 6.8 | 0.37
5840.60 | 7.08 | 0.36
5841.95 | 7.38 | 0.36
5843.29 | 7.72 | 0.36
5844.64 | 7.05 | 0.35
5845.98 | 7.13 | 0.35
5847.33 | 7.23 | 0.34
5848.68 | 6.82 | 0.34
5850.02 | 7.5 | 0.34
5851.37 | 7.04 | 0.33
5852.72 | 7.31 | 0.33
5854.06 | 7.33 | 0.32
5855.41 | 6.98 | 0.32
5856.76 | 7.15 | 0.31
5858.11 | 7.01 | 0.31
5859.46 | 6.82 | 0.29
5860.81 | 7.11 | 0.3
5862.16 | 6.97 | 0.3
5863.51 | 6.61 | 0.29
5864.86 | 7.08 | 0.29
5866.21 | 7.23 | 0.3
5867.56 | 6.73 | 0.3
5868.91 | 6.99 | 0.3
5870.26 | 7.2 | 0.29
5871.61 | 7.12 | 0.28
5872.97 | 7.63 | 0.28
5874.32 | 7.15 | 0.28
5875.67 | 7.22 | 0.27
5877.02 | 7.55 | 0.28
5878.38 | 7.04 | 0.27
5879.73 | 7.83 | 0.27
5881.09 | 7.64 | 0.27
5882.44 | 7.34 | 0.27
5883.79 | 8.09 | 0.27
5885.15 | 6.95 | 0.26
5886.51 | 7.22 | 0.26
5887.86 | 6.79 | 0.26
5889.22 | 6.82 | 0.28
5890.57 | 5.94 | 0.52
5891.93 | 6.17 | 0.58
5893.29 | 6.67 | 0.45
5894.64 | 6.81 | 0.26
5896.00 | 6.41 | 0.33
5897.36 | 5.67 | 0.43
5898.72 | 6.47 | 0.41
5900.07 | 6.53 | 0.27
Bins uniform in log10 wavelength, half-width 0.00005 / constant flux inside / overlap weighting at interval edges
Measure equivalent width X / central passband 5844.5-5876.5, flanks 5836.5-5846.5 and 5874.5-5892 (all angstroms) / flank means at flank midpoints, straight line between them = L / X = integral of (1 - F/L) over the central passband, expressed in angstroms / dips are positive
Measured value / 0.5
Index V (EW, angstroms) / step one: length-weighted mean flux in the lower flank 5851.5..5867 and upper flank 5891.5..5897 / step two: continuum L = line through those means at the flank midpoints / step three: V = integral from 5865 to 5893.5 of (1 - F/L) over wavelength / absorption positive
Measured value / -1.7 angstroms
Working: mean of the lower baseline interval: 7.05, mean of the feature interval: 7.12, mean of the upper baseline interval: 6.48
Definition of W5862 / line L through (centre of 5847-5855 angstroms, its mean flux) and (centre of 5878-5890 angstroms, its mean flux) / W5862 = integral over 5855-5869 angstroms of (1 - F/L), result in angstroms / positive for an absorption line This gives 0.5 angstroms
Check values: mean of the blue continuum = 7.2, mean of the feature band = 6.97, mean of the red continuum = 7.3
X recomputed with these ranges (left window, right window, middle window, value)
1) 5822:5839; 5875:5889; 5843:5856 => 0.2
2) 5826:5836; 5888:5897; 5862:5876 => -0.8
